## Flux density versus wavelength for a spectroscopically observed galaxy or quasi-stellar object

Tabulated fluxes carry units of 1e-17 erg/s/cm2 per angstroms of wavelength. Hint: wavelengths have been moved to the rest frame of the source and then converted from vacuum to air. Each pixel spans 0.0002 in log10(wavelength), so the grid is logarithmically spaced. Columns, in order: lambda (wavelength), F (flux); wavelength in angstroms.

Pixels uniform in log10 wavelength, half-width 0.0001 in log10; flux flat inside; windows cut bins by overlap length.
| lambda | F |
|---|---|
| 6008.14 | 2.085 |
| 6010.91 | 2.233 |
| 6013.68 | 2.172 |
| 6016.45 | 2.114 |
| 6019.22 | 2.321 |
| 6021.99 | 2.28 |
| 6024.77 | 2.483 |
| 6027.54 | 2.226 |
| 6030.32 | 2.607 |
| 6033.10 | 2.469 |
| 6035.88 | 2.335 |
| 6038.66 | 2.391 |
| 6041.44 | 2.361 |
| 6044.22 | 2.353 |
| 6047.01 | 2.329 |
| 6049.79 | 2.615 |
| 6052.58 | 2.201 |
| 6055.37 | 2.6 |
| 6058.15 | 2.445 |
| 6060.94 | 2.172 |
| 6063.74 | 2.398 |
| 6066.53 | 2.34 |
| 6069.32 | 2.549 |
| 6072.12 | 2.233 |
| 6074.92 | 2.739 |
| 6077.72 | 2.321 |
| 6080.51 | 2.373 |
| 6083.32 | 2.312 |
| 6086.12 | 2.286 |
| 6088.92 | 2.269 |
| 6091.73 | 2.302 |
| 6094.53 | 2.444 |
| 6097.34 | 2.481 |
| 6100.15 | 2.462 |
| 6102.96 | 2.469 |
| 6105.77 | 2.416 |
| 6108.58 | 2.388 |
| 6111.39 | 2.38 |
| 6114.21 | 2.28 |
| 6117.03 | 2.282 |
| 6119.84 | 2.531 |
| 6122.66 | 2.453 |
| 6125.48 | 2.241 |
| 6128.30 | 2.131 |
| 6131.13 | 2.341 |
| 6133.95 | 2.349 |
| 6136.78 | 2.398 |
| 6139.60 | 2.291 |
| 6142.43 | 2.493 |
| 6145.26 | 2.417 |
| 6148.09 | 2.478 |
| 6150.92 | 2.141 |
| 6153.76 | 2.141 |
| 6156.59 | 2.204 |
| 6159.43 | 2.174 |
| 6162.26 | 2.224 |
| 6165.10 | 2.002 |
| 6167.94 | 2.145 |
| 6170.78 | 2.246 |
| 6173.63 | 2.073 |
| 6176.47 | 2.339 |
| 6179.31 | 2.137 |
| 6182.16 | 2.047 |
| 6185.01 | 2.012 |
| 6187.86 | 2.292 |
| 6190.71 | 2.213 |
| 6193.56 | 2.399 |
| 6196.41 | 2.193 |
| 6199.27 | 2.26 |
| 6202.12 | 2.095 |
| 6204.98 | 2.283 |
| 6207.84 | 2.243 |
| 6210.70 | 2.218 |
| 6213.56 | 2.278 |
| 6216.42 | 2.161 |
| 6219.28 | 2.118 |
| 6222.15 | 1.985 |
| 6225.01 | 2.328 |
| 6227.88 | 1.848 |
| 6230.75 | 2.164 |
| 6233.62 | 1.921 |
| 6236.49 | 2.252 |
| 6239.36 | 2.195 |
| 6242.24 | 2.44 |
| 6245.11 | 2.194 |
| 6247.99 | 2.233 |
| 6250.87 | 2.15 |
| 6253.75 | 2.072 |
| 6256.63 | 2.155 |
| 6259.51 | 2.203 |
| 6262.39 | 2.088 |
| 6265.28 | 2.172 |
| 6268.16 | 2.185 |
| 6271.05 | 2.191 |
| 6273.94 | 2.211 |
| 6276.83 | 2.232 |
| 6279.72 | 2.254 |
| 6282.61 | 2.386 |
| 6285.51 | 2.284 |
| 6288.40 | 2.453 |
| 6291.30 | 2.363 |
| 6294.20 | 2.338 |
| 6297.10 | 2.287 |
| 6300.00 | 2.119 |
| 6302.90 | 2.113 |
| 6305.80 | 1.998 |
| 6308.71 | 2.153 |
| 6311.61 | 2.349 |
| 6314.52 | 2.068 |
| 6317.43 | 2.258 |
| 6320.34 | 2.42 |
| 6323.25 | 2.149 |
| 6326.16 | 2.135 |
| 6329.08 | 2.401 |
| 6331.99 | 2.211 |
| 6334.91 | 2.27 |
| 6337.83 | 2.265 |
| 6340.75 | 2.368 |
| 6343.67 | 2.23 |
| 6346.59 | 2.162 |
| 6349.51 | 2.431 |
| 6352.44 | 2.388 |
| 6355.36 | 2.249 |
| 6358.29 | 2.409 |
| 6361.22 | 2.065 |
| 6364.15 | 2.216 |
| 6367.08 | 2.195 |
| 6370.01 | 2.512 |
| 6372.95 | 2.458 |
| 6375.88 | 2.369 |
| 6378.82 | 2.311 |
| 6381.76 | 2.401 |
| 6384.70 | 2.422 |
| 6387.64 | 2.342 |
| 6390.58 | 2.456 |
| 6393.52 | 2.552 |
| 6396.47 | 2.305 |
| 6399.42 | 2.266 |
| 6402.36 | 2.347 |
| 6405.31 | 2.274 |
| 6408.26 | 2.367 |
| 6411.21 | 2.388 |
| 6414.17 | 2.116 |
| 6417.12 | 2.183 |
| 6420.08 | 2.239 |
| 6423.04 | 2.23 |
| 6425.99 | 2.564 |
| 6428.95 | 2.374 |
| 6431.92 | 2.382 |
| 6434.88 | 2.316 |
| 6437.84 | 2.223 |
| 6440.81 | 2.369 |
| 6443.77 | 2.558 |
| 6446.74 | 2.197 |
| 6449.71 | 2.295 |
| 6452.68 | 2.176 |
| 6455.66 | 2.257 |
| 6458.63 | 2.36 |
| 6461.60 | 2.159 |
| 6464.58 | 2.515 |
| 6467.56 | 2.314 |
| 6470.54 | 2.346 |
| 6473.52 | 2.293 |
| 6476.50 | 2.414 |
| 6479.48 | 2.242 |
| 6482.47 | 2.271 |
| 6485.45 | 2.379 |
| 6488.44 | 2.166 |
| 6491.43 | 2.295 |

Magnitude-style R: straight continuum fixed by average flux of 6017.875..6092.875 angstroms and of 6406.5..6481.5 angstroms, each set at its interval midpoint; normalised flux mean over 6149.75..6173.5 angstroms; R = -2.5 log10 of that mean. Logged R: 0.10 mag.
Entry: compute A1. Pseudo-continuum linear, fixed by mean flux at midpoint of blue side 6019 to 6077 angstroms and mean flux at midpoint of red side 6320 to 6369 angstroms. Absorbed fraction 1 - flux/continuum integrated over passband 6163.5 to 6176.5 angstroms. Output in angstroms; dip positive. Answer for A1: 1.1 angstroms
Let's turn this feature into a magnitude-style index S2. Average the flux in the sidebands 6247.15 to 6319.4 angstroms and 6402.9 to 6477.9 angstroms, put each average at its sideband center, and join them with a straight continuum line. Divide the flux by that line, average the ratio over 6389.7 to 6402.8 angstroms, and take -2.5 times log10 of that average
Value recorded -0.05 mag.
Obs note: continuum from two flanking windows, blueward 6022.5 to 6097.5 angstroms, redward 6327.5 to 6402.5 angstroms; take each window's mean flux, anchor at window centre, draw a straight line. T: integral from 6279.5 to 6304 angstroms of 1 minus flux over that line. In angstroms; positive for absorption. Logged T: 0.55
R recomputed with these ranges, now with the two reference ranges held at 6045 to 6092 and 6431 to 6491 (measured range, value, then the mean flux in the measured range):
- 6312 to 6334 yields 0.05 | 2.24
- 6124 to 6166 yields 0.05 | 2.27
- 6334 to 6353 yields 0.02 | 2.3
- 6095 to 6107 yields -0.04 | 2.46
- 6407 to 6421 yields 0.03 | 2.26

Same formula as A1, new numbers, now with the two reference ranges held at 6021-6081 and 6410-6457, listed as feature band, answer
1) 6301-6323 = 1.4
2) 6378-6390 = -0.3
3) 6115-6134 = 0.4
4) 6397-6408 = 0.0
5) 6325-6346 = 0.6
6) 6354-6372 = 0.3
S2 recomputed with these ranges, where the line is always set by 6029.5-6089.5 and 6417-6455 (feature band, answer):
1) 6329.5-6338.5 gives 0.04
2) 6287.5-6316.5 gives 0.06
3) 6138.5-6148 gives -0.02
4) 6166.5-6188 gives 0.10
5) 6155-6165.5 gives 0.10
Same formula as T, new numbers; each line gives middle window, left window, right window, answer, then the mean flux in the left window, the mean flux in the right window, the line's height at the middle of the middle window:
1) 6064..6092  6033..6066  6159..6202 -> -0.4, 2.38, 2.18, 2.34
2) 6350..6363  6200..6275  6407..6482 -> -0.2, 2.17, 2.31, 2.25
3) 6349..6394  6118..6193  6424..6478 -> -0.8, 2.25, 2.34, 2.32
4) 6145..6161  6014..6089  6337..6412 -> 0.8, 2.37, 2.34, 2.36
